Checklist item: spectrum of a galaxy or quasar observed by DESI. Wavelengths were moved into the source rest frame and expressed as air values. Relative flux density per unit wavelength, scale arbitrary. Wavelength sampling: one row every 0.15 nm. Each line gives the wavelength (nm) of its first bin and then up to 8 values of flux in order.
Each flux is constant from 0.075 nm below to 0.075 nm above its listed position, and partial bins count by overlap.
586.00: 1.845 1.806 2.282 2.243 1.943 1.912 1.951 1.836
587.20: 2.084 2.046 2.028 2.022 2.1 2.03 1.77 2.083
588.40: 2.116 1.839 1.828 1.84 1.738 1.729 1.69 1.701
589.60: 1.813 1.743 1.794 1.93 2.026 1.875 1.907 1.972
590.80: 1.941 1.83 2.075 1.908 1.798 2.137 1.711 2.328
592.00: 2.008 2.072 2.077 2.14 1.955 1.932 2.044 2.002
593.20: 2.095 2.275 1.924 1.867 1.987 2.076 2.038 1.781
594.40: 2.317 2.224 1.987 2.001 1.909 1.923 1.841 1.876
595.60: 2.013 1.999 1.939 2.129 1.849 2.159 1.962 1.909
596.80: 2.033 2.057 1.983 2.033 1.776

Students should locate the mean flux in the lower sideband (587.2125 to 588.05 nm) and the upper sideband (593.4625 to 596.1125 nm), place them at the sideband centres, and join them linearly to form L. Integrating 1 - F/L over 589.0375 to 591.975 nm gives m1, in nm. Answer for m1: 0.19 nm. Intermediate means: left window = 2.04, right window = 1.99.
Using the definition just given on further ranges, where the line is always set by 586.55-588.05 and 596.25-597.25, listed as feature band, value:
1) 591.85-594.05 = -0.041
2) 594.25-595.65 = 0.008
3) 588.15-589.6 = 0.115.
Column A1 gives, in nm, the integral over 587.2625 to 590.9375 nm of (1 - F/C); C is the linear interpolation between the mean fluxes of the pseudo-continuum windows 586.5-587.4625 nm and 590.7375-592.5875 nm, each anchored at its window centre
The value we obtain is 0.16 nm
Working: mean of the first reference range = 1.97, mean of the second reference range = 2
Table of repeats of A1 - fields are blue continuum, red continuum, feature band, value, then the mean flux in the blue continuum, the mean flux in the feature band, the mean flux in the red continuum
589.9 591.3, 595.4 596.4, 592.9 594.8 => -0.07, 1.93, 2.05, 1.99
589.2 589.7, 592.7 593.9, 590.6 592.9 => -0.11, 1.73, 1.99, 2.02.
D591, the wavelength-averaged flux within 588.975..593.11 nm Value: 1.93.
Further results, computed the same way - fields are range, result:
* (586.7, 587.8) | 1.99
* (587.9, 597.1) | 1.96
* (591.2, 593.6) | 2.02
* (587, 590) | 1.89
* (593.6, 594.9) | 2.03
